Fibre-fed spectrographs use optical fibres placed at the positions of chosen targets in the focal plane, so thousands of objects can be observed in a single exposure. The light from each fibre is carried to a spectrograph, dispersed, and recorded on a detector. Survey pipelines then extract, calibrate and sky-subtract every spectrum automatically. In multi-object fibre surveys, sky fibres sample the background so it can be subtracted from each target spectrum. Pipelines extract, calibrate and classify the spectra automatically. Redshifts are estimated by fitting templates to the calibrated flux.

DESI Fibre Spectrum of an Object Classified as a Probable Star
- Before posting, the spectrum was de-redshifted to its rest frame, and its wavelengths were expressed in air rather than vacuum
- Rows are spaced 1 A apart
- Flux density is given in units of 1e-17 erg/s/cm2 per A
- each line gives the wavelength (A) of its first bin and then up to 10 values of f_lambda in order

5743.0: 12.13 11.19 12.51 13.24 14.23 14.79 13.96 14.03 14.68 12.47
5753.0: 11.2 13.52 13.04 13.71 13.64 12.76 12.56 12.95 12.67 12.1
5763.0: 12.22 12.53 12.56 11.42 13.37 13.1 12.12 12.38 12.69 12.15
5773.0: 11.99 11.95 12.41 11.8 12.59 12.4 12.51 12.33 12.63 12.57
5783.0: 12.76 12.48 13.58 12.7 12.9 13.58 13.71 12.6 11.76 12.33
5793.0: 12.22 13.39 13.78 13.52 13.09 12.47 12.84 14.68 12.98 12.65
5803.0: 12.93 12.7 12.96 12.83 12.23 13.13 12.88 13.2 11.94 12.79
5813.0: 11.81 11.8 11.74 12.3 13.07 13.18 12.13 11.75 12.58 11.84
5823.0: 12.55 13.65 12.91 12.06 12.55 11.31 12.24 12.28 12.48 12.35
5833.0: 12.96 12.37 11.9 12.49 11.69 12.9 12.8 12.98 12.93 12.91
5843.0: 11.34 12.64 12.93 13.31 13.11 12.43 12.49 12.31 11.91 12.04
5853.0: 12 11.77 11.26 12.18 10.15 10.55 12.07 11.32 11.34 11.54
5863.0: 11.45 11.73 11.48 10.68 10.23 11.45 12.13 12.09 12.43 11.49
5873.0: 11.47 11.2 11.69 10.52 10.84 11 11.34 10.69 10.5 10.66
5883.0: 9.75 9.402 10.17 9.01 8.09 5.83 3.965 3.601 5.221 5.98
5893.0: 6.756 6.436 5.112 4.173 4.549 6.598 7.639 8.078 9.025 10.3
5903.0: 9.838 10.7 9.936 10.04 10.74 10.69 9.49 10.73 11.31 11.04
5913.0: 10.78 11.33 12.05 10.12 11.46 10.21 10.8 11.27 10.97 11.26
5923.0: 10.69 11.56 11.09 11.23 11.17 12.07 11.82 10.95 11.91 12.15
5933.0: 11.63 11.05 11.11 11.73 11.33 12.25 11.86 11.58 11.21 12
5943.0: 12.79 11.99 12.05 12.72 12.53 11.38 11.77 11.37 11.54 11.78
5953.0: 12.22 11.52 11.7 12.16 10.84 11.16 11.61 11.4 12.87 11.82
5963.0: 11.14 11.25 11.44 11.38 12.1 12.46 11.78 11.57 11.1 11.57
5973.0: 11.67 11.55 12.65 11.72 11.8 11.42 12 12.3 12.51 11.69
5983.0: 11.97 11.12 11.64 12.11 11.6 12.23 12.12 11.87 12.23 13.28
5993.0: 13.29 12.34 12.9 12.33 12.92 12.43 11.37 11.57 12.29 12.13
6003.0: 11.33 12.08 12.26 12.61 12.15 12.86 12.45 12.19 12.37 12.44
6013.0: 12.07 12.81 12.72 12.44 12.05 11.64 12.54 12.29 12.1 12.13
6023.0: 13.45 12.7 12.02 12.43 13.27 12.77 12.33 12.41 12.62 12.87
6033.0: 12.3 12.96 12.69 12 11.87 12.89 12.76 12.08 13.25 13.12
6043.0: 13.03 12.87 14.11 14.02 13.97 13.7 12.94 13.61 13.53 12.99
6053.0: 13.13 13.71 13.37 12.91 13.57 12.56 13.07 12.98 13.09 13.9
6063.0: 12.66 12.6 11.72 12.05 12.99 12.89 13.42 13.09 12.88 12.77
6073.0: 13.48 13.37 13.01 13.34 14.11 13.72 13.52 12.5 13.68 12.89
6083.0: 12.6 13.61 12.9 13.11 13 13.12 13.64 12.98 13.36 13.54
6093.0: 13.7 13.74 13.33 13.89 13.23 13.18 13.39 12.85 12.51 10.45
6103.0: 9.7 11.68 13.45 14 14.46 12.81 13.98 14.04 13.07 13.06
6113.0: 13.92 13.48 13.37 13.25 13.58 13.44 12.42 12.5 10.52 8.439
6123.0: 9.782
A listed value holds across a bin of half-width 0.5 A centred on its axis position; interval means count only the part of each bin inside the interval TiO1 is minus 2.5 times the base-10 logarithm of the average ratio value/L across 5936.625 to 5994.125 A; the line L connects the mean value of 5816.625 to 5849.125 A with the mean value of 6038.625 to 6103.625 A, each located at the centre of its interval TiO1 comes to 0.09 mag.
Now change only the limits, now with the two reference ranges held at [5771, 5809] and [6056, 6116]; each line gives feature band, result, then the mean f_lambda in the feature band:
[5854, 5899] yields 0.323 mag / 9.55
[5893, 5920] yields 0.350 mag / 9.34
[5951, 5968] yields 0.113 mag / 11.7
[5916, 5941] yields 0.140 mag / 11.4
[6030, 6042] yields 0.039 mag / 12.6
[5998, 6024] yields 0.064 mag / 12.3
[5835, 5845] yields 0.026 mag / 12.5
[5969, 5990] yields 0.102 mag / 11.8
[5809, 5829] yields 0.035 mag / 12.4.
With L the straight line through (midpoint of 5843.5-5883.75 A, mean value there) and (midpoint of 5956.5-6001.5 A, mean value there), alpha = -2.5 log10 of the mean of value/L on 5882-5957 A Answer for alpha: 0.15 mag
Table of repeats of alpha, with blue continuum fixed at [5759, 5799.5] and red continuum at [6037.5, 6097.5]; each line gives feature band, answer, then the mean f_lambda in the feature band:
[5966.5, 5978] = 0.11 mag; 11.8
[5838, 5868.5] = 0.07 mag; 11.9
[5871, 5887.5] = 0.21 mag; 10.5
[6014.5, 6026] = 0.06 mag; 12.4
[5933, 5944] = 0.11 mag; 11.7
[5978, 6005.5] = 0.08 mag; 12.1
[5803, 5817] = 0.01 mag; 12.5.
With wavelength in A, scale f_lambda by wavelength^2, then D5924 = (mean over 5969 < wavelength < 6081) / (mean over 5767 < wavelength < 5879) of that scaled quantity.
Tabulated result 1.10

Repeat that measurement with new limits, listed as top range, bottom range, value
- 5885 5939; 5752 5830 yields 0.80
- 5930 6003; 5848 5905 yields 1.25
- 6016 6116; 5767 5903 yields 1.23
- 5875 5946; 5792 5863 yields 0.83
